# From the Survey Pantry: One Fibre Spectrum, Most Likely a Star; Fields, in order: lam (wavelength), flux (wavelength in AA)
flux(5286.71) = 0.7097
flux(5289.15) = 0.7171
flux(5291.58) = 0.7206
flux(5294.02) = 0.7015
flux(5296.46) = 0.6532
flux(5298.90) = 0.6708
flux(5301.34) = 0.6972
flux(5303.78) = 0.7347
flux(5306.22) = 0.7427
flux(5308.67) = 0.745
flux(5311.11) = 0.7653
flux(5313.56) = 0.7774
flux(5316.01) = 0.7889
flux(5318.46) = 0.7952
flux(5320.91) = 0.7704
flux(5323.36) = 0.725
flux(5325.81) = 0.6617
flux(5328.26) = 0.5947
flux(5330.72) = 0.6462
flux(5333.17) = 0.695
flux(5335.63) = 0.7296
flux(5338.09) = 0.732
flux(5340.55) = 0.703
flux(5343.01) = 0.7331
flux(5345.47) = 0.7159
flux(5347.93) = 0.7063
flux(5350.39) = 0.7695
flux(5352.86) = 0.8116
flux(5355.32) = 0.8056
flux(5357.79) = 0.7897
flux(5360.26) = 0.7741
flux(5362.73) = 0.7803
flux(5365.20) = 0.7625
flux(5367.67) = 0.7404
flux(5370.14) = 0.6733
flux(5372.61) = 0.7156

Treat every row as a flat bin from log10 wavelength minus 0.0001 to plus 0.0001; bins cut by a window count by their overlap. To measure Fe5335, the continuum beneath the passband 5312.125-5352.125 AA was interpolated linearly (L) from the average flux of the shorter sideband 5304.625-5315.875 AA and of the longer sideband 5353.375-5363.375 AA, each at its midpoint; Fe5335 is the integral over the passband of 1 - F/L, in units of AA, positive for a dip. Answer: 2.6 AA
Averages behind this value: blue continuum 0.76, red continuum 0.79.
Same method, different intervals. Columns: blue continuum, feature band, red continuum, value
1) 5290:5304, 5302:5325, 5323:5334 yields -2.8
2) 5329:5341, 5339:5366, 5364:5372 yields -1.8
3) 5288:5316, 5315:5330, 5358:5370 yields 0.3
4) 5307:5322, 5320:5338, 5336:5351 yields 1.4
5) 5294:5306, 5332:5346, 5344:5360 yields 0.6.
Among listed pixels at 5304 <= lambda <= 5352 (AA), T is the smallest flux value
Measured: 0.5947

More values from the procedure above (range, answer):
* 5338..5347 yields 0.703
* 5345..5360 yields 0.7063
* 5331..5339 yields 0.695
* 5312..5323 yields 0.7704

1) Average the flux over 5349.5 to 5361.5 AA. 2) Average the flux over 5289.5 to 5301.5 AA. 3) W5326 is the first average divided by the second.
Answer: 1.1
